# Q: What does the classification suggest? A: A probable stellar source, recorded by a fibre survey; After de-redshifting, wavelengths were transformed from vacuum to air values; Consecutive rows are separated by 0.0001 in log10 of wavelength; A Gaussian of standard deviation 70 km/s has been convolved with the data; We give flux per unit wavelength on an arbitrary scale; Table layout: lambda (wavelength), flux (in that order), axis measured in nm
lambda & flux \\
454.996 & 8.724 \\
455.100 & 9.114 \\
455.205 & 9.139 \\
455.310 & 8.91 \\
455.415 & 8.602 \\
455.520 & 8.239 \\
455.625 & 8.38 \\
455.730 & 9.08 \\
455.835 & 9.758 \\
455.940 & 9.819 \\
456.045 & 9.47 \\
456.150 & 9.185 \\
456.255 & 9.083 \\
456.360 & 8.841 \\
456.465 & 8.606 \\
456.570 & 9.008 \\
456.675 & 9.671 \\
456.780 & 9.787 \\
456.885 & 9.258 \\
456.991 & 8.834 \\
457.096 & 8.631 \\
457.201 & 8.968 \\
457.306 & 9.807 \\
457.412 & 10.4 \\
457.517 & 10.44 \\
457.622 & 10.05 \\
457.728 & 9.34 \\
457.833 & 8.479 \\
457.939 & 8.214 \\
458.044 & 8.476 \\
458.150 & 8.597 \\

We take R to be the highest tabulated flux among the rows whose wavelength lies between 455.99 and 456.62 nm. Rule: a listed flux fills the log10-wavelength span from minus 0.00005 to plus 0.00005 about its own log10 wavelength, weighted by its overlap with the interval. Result 9.47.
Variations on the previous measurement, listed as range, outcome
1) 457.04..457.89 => 10.44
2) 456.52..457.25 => 9.787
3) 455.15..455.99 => 9.819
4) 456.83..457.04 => 9.258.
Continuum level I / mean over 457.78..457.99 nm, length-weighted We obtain 8.34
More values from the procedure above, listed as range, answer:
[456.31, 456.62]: 8.82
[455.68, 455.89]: 9.42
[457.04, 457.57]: 9.66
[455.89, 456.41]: 9.28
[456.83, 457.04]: 9.03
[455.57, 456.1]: 9.29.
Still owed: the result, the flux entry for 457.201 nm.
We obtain 8.968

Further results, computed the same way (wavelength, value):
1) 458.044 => 8.476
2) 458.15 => 8.597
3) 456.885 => 9.258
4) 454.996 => 8.724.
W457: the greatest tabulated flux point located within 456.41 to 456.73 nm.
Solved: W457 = 9.671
